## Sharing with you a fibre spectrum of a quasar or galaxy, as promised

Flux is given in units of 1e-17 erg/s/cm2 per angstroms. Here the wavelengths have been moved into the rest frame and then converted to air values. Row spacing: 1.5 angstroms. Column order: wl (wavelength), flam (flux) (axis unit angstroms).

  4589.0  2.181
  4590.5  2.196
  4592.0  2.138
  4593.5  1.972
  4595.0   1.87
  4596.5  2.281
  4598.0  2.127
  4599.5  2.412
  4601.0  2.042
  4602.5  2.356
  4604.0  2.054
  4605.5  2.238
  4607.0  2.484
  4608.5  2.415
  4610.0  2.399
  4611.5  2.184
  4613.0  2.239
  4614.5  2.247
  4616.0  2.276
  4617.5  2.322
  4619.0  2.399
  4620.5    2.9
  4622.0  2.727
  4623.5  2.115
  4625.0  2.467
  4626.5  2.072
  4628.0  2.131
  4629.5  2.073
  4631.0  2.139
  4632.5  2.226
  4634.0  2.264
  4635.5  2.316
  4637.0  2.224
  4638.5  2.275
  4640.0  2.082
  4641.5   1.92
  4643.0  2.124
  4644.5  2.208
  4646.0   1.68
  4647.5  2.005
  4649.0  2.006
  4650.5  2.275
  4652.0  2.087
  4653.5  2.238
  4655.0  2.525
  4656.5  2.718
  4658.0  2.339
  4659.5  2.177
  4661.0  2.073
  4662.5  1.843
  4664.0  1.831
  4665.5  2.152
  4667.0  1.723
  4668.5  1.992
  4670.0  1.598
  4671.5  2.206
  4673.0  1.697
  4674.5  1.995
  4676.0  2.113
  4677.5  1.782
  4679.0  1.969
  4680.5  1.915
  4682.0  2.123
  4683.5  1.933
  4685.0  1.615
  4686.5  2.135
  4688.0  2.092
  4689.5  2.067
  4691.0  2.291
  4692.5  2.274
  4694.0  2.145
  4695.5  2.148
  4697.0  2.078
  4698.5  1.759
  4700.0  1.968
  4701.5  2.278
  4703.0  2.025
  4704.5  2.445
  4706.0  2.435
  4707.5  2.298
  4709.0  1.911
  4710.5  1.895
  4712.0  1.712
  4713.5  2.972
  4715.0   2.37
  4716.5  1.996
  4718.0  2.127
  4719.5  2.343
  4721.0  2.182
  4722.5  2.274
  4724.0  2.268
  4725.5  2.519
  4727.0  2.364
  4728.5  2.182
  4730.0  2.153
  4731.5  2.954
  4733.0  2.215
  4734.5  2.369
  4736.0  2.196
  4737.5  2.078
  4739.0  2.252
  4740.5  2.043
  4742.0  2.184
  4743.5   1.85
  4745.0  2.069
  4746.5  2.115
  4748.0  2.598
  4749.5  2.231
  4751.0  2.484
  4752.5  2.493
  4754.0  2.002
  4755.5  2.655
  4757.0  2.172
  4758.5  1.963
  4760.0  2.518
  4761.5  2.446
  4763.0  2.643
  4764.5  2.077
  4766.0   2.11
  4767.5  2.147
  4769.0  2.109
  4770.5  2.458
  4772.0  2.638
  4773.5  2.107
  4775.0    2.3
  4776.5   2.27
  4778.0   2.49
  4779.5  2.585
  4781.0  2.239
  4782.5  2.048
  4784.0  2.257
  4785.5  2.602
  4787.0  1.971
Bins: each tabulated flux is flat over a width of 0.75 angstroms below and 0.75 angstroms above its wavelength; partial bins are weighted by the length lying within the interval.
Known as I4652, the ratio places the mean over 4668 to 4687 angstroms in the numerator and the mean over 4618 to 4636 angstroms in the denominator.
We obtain 0.83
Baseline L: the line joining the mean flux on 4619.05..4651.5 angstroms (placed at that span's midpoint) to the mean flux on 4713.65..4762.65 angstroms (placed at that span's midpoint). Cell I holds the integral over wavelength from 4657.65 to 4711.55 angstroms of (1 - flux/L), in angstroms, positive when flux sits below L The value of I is 5.0 angstroms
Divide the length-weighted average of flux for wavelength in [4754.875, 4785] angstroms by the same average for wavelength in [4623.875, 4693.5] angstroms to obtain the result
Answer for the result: 1.1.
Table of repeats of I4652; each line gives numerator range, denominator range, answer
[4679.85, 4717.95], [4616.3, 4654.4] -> 0.96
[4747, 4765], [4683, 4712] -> 1.13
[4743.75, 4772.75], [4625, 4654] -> 1.08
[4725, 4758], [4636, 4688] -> 1.11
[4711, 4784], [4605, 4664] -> 1.02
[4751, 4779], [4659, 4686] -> 1.20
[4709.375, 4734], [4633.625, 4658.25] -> 1.04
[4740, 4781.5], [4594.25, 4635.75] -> 1.00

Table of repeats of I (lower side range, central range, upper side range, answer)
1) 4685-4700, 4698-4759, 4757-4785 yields -1.5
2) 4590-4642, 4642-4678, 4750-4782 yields 3.3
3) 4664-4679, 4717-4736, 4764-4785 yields -1.9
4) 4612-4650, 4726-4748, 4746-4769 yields 0.6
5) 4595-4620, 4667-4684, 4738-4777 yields 2.6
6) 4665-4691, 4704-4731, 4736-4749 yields -2.3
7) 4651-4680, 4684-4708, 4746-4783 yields 0.2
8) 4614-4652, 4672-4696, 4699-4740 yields 2.3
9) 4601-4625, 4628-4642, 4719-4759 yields 1.0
